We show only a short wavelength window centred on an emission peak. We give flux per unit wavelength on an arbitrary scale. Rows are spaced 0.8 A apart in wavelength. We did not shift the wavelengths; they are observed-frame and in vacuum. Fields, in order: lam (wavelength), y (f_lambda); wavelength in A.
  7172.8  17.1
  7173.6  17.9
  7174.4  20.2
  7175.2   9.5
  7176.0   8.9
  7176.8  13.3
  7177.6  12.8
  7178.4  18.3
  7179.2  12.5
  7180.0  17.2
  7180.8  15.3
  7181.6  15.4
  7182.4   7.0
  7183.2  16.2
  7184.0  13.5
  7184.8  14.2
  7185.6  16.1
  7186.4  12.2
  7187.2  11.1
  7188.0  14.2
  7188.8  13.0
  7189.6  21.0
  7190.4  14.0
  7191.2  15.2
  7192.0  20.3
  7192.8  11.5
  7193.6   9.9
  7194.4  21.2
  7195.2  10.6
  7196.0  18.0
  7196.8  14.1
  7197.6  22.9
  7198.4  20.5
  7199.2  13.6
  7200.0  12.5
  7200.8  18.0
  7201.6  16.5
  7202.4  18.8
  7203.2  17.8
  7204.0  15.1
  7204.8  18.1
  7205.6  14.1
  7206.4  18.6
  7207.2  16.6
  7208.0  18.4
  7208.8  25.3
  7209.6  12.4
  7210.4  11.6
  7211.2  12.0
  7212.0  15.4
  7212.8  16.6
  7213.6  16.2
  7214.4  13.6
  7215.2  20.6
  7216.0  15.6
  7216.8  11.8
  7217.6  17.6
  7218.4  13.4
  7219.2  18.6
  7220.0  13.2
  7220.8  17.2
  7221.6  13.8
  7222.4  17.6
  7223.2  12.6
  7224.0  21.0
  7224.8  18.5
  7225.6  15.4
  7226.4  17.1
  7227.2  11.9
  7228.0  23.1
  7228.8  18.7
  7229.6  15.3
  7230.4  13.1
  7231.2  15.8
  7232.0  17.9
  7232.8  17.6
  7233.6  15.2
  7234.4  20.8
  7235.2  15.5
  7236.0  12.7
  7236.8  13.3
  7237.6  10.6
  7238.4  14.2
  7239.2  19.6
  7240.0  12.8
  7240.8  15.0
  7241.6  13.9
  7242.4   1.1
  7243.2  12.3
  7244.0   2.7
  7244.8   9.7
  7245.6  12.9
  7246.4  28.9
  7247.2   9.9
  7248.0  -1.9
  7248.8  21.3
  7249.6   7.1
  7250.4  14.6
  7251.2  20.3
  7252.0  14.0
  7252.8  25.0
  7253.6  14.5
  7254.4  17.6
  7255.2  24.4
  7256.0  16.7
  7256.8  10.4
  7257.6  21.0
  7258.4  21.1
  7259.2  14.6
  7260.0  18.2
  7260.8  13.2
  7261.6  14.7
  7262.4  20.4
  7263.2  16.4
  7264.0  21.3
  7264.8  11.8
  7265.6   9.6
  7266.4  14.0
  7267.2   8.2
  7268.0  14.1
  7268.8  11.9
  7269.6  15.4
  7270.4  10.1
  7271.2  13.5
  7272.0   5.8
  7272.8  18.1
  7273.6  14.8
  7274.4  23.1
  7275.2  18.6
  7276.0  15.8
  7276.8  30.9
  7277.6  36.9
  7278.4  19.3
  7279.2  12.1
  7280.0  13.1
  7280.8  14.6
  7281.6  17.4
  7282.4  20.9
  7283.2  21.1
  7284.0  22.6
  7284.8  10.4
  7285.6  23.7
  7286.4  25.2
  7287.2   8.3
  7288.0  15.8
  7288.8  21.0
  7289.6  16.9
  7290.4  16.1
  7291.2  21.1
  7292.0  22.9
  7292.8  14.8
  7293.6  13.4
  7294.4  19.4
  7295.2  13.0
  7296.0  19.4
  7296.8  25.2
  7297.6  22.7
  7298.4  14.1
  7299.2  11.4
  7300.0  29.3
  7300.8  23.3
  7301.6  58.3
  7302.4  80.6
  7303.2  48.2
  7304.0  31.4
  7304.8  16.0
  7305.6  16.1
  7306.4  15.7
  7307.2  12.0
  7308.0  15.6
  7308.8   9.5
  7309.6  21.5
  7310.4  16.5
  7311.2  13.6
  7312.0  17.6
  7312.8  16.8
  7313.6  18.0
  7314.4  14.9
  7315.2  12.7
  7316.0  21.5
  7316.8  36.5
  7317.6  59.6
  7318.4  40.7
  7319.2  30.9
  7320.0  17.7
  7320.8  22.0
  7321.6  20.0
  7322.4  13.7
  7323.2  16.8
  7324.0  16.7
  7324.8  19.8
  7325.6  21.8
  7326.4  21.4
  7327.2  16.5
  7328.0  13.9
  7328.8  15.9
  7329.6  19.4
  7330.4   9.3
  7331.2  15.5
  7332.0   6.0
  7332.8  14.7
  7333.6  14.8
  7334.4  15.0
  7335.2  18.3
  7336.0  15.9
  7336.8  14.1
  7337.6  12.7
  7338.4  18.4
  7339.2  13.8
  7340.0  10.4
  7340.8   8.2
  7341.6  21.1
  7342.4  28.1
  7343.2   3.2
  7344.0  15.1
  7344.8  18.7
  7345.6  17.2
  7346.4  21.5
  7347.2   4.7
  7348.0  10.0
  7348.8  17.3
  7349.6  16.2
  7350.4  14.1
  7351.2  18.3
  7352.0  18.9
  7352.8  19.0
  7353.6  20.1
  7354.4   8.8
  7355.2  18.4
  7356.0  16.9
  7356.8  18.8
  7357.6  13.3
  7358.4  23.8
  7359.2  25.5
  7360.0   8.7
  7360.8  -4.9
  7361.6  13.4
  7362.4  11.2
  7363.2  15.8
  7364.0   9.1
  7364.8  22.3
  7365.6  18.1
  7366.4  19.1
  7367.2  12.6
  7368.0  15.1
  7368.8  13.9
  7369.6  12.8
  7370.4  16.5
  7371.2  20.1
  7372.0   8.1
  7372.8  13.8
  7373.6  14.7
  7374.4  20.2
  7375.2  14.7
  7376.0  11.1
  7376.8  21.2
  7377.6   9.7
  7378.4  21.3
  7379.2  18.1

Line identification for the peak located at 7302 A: [S II] 6716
